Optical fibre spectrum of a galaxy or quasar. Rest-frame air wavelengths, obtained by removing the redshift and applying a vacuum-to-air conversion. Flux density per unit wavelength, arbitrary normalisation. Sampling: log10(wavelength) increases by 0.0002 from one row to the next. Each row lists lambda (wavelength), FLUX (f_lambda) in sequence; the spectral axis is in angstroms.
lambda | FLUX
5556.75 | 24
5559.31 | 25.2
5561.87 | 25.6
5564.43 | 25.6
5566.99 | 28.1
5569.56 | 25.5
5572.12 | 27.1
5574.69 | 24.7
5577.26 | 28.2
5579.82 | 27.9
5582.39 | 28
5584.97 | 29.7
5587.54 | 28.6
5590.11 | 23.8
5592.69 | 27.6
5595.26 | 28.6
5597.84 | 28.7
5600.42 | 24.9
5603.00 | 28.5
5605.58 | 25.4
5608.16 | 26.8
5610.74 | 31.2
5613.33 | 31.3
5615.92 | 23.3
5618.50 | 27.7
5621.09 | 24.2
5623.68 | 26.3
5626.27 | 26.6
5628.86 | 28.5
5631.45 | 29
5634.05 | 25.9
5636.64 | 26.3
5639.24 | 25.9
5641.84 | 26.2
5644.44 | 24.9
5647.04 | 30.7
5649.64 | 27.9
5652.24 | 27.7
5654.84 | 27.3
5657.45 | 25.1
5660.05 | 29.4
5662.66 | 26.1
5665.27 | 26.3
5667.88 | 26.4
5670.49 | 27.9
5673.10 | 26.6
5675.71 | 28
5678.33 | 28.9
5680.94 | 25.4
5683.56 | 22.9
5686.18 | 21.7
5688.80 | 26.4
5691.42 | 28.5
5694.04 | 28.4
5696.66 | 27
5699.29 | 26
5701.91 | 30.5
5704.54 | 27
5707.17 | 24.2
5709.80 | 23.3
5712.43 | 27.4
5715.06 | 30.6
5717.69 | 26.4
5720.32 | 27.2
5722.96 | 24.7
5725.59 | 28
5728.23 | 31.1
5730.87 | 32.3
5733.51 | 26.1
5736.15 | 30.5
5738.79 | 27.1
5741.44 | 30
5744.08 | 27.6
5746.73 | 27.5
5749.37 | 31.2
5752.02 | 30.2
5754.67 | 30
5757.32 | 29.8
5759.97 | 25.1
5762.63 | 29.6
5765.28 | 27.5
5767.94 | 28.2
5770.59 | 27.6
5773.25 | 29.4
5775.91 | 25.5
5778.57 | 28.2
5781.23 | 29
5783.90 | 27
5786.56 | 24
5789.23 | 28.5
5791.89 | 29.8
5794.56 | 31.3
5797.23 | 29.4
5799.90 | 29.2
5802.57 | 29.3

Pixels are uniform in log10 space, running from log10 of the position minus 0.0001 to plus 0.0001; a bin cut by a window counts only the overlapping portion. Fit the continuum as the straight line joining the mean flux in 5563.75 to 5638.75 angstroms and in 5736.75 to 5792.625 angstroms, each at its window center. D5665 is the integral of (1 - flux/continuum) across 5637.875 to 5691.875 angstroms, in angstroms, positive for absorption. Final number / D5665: 1.8 angstroms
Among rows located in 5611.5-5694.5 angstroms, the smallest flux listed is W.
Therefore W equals 21.7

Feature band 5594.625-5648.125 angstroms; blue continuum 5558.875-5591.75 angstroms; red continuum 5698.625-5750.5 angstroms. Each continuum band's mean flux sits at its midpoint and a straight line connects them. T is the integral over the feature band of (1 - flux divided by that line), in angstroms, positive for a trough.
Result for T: 0.0 angstroms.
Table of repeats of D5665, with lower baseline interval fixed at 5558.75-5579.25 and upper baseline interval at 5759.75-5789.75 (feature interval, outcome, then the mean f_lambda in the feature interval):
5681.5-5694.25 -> 0.80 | 25.3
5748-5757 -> -0.98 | 30.4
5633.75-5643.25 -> 0.24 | 26.1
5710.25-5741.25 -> -1.13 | 28.2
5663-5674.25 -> 0.07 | 26.7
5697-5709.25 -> 0.18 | 26.7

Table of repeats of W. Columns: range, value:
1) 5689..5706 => 26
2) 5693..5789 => 23.3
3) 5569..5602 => 23.8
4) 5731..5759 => 26.1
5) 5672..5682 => 25.4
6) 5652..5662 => 25.1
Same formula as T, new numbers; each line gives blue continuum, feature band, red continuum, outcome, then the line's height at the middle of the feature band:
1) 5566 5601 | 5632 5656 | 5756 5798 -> 0.4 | 27.5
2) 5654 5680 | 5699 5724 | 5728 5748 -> 1.3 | 28.3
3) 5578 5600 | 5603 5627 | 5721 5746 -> 0.7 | 27.9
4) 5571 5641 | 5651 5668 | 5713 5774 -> 0.5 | 27.7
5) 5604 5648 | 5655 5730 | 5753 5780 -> 1.9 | 27.6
